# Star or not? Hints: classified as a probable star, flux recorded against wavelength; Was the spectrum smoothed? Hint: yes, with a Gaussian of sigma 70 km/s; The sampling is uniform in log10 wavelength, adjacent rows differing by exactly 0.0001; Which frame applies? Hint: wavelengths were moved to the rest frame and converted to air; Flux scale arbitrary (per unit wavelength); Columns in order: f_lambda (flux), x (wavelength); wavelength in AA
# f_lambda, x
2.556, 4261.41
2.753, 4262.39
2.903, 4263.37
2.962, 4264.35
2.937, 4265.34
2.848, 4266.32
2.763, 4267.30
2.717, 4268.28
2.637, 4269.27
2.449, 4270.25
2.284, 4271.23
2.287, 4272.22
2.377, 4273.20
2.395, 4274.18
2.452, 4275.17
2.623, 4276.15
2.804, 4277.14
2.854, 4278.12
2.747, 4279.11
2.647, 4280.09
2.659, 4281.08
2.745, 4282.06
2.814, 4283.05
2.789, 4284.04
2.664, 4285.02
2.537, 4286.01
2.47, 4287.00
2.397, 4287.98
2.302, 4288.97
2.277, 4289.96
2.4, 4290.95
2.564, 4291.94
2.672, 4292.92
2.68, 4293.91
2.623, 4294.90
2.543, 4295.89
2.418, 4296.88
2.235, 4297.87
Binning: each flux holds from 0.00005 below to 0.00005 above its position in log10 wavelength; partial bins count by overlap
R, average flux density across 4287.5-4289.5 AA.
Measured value 2.34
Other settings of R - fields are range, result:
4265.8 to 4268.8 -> 2.78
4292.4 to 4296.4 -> 2.63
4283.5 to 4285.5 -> 2.73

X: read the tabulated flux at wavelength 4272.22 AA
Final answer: 2.287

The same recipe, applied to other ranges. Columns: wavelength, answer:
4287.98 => 2.397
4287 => 2.47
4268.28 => 2.717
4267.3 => 2.763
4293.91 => 2.68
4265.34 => 2.937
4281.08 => 2.659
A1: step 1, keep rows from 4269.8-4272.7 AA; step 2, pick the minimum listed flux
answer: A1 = 2.284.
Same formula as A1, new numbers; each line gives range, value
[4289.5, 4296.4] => 2.277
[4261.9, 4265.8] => 2.753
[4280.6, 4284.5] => 2.659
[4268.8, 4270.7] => 2.449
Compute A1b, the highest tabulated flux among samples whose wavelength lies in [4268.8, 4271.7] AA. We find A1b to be 2.637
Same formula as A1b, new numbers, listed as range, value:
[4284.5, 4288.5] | 2.664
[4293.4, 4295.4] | 2.68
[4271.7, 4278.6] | 2.854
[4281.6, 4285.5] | 2.814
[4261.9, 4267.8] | 2.962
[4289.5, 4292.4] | 2.564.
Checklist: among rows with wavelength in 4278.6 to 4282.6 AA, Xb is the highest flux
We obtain 2.747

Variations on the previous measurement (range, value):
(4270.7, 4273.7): 2.377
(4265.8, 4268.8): 2.848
